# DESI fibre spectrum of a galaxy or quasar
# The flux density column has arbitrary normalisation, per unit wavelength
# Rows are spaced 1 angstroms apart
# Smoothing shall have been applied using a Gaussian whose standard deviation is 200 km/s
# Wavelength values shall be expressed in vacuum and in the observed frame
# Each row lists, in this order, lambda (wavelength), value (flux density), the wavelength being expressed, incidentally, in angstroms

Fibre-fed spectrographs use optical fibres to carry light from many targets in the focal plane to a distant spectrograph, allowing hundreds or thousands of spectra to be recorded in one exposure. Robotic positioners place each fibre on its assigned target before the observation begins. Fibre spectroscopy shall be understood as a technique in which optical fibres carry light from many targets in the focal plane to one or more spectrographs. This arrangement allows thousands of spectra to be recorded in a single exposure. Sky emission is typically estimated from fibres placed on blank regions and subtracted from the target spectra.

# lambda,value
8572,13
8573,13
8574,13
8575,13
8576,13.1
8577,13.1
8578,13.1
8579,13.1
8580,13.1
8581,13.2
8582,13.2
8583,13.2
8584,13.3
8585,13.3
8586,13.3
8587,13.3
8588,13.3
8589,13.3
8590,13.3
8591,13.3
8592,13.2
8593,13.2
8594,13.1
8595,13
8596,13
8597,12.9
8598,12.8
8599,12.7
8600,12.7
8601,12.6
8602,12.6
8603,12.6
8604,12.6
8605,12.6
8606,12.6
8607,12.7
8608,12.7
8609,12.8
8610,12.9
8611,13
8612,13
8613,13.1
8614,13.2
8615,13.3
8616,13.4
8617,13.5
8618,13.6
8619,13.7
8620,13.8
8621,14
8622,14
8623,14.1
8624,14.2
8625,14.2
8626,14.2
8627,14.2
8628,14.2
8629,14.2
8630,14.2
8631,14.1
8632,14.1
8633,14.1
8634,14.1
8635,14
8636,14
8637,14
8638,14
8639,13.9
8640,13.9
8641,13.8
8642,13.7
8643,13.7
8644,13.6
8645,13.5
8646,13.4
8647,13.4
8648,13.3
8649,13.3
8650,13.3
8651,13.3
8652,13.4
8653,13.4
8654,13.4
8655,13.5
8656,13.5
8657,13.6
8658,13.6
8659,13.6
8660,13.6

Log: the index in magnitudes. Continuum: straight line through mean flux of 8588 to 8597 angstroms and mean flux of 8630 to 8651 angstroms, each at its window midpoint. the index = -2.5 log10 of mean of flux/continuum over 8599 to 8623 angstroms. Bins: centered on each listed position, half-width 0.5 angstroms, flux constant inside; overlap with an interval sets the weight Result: 0.02 mag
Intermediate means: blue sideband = 13.2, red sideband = 13.8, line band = 13.1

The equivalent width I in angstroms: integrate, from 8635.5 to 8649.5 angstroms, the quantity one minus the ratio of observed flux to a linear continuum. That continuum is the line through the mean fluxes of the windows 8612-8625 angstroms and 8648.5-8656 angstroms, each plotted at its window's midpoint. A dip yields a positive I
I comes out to -0.2 angstroms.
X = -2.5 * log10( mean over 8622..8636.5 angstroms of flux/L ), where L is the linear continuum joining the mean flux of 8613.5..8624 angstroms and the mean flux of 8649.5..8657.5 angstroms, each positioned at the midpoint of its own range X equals -0.04 mag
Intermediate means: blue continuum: 13.7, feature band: 14.1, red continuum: 13.4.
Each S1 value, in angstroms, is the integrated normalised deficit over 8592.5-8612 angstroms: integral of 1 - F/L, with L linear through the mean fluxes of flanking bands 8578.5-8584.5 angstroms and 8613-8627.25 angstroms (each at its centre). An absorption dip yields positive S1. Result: 1.02 angstroms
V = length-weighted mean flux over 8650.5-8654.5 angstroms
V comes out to 13.4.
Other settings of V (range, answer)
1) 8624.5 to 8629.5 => 14.2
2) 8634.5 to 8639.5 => 14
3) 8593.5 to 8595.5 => 13.1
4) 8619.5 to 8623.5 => 14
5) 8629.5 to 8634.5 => 14.1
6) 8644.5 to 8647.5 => 13.4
